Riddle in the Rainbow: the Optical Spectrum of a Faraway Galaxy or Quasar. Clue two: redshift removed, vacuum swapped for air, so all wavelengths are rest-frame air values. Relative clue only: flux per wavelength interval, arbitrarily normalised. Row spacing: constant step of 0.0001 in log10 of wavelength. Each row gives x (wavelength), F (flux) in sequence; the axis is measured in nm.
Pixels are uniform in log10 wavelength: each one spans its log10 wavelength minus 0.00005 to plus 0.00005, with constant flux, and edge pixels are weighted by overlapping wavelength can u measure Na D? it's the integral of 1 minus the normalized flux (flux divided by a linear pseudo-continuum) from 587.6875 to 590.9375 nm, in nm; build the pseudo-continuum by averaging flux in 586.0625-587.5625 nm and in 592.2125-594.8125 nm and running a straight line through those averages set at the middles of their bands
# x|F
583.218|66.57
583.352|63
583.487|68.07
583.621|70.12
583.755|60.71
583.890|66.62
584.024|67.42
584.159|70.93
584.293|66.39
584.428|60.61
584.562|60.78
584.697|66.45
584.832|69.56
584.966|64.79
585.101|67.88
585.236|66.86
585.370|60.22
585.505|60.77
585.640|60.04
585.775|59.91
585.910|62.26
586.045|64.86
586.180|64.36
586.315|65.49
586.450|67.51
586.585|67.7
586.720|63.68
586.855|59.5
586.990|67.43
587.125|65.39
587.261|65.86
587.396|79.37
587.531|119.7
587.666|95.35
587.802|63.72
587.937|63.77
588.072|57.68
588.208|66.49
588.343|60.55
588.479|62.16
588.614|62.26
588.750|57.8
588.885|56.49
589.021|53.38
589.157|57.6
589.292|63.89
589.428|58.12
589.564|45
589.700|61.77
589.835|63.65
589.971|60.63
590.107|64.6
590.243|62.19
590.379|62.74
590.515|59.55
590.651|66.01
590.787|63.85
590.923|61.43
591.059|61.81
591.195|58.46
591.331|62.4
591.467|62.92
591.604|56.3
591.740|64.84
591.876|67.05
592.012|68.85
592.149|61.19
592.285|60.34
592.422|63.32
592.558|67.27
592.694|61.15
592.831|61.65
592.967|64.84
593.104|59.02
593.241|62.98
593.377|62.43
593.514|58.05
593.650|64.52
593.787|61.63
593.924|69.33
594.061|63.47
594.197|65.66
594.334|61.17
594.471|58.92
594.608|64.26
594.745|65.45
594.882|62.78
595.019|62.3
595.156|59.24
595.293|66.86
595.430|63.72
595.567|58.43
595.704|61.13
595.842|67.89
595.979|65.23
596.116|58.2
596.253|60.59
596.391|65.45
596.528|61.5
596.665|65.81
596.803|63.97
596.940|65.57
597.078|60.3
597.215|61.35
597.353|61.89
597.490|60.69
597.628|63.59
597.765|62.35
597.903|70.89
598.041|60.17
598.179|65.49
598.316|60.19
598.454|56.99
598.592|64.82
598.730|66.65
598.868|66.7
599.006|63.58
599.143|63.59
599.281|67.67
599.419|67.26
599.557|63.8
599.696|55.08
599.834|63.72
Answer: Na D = 0.30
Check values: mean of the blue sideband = 70.1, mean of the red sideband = 62.9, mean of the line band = 61.1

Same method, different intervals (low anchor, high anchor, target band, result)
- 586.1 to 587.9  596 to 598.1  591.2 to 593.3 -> 0.145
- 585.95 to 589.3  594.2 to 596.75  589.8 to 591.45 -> 0.077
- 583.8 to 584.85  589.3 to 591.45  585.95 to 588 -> -0.253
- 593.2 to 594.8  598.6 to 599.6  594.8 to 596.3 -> 0.034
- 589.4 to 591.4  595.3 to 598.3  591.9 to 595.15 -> -0.057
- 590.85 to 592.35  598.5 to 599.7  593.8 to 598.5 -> 0.058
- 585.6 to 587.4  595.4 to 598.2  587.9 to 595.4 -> 0.238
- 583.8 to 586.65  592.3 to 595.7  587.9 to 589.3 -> 0.089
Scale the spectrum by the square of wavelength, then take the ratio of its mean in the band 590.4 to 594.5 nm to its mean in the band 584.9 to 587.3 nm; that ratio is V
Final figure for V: 1.00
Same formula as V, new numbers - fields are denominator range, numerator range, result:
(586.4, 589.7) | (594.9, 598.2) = 0.99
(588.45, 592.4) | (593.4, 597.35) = 1.05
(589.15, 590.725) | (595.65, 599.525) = 1.08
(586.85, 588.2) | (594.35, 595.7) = 0.86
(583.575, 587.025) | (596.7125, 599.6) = 1.03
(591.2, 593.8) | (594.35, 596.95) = 1.02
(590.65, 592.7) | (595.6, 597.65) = 1.01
